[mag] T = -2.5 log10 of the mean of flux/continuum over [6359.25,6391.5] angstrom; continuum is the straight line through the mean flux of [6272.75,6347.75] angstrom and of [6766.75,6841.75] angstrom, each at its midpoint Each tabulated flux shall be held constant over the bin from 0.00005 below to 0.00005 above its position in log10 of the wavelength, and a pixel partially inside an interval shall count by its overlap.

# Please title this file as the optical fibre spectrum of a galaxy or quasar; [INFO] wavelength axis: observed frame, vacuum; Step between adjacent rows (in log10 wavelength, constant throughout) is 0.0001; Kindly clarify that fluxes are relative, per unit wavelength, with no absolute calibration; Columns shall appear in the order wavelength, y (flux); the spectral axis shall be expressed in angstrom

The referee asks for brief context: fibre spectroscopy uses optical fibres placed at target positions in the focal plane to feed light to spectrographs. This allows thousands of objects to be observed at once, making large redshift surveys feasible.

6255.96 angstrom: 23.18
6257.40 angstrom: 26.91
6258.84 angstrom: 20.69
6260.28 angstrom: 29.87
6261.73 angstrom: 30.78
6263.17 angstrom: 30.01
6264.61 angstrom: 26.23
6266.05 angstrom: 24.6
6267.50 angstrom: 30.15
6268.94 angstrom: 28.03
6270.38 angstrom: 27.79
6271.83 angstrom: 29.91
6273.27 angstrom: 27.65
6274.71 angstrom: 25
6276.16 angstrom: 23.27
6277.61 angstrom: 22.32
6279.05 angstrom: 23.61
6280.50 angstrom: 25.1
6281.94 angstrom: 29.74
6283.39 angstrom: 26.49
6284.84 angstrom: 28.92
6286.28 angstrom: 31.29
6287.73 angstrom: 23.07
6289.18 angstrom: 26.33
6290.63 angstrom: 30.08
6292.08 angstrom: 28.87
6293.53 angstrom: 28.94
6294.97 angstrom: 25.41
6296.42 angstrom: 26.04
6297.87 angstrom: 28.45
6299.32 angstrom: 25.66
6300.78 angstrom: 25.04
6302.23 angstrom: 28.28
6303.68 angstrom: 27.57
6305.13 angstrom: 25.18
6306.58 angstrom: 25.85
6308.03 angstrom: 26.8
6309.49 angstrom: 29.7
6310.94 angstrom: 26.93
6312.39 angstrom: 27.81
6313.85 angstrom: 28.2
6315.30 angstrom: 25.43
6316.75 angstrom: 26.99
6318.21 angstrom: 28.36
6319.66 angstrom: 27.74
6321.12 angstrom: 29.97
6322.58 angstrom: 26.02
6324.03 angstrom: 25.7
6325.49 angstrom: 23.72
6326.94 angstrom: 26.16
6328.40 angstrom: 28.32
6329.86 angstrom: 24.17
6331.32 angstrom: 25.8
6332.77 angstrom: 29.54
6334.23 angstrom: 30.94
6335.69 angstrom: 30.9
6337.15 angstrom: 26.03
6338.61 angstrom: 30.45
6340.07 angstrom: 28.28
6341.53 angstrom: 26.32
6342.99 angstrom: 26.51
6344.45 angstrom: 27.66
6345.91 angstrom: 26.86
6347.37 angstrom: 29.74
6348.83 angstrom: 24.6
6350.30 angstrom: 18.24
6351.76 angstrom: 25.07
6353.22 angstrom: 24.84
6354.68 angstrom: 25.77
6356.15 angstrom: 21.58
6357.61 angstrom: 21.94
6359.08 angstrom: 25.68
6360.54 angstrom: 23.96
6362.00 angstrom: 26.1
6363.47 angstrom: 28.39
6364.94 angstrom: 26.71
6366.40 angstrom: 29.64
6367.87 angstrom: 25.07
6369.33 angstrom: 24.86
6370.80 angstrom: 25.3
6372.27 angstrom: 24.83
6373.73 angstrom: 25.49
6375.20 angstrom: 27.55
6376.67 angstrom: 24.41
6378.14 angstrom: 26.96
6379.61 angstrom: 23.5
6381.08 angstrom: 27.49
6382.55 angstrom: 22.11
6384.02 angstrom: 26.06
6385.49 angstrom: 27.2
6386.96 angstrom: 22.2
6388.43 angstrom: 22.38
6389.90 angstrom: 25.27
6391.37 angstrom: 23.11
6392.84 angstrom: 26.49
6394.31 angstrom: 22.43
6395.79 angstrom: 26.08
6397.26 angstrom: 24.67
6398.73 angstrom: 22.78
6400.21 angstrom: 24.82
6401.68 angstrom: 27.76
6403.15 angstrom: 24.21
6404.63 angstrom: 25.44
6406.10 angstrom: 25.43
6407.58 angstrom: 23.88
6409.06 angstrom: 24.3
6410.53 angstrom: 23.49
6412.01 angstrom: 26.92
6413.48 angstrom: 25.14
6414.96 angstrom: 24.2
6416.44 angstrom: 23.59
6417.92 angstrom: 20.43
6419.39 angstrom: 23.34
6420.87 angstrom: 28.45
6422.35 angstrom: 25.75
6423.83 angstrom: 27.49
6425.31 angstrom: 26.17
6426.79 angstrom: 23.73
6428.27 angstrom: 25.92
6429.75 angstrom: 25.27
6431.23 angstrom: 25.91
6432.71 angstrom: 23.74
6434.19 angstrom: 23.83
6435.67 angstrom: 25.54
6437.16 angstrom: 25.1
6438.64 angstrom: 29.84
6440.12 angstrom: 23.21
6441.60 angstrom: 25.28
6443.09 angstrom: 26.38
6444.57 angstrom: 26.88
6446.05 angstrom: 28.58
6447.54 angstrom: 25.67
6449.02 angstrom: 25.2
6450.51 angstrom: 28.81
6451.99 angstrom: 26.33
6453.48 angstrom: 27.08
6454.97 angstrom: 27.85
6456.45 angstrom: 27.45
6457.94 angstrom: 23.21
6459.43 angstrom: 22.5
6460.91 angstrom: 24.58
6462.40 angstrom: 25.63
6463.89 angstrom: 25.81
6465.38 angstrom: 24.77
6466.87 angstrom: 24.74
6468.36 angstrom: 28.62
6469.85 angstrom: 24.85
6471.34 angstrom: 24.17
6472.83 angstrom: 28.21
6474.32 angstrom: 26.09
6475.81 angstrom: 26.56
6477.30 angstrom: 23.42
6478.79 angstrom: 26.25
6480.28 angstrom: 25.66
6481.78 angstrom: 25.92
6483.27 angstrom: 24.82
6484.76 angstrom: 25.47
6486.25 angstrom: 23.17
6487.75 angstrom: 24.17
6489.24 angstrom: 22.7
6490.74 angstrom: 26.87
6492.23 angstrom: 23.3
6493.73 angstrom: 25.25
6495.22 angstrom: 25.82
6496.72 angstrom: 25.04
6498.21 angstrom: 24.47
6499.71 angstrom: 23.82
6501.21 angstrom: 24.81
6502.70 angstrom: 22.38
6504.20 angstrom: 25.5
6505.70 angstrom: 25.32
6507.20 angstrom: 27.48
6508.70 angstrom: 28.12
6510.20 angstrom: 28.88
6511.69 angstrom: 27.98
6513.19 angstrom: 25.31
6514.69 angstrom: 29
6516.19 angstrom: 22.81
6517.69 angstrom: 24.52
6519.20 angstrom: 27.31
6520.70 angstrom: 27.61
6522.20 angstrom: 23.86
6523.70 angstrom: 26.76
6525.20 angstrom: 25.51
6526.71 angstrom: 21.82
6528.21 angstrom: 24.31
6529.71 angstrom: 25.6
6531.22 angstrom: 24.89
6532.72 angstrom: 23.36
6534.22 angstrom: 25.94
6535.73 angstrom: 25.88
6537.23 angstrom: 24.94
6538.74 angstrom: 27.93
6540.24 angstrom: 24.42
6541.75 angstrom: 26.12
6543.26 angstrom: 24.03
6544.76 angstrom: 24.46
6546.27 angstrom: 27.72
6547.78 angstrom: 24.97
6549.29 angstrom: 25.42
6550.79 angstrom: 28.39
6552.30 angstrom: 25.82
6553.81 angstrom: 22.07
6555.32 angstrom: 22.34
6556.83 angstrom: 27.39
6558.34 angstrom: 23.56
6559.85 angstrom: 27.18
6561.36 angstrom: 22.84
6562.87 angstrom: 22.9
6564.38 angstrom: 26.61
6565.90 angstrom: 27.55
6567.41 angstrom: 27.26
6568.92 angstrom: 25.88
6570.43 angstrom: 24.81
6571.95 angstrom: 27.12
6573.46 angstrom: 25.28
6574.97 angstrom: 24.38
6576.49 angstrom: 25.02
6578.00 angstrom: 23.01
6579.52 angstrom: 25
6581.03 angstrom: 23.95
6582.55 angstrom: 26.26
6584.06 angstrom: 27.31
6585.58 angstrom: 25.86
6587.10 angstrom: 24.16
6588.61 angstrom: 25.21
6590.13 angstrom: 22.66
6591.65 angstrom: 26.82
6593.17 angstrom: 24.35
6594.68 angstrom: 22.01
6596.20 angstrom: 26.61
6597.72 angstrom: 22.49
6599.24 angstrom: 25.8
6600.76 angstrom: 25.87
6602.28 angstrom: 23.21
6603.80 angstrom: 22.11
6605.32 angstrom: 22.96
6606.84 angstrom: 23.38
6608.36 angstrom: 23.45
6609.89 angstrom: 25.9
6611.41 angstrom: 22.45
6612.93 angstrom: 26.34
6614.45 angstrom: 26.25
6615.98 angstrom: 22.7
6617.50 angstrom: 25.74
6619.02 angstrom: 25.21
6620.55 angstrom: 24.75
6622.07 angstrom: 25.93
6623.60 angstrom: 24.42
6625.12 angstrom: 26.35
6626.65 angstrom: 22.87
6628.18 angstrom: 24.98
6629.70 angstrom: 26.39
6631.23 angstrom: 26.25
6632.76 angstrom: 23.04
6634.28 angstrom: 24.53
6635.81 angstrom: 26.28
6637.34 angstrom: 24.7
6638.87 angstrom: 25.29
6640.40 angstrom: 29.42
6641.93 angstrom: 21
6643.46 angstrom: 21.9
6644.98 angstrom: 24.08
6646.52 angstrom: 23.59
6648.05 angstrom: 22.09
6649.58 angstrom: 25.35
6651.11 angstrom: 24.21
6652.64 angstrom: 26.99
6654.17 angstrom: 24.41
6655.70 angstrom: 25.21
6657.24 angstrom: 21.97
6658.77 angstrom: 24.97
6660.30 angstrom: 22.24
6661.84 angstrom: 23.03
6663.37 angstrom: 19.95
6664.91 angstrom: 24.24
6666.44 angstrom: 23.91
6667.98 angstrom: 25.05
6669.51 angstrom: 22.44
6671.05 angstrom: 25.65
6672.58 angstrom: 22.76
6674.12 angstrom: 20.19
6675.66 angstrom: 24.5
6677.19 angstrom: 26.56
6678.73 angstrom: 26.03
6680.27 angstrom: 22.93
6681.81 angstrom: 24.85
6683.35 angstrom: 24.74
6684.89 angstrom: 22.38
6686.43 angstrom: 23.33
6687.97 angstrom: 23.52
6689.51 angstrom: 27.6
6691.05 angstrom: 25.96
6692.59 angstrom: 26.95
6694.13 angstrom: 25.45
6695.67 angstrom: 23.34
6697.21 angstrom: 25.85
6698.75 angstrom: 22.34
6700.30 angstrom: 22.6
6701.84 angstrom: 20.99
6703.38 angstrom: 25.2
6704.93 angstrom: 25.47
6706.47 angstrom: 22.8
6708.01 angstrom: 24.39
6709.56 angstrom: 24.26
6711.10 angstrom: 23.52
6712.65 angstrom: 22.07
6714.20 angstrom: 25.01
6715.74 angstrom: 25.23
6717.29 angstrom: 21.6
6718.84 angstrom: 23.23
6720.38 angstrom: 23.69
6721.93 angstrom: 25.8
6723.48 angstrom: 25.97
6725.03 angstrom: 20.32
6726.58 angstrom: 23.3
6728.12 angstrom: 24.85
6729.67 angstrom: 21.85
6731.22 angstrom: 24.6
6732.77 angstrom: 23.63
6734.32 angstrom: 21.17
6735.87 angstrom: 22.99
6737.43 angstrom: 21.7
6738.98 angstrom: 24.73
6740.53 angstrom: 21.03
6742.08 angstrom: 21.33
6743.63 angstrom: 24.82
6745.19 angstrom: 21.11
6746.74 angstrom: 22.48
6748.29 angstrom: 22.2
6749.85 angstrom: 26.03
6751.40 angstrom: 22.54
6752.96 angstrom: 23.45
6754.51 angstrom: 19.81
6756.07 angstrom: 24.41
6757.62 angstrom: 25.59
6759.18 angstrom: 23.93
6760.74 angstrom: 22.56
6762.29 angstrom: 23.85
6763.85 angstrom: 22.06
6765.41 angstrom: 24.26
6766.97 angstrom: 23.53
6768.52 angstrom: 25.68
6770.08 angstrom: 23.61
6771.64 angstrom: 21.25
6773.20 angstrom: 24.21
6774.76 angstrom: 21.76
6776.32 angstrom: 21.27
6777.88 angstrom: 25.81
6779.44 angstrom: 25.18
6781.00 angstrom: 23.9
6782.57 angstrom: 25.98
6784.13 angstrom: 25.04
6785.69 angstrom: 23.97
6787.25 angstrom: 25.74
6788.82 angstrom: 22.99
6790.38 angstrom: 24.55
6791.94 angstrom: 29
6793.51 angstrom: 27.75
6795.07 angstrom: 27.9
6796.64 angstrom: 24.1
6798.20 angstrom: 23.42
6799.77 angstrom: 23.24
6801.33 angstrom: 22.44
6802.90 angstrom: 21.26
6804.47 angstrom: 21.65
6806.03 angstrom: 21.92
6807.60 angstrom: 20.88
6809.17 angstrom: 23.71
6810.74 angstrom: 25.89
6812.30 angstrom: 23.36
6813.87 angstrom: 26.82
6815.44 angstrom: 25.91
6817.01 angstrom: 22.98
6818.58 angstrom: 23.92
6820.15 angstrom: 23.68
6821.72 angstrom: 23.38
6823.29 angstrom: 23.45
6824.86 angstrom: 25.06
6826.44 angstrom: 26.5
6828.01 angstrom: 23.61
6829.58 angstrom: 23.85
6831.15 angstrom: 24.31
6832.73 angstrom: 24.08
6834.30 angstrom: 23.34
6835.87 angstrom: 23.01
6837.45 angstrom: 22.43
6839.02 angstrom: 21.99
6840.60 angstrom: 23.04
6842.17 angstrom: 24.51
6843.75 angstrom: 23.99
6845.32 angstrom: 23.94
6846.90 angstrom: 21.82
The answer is 0.05 mag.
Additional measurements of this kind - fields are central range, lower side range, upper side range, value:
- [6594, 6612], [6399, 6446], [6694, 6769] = 0.014 mag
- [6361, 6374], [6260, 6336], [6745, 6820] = 0.020 mag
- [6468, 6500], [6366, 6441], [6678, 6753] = -0.021 mag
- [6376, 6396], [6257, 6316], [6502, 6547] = 0.077 mag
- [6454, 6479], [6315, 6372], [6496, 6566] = 0.007 mag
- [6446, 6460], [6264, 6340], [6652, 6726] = -0.012 mag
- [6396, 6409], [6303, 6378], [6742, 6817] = 0.051 mag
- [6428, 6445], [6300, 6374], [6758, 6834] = 0.018 mag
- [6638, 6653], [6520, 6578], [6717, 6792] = 0.006 mag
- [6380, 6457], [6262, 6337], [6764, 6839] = 0.046 mag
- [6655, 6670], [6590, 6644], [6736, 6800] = 0.049 mag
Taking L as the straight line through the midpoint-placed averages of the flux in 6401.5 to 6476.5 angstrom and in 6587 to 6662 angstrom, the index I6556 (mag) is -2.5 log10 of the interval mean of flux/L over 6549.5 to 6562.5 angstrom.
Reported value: -0.003 mag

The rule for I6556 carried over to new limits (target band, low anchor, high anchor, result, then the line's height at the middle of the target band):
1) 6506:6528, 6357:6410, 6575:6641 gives -0.051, 24.9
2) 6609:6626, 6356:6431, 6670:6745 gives -0.040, 24.1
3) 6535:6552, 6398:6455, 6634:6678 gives -0.049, 24.7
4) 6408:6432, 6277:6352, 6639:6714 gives 0.047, 26.1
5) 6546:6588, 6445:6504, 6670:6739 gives -0.024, 24.8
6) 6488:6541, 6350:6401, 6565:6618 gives -0.024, 24.9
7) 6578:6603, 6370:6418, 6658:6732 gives -0.026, 24.2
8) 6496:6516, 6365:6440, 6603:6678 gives -0.051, 24.7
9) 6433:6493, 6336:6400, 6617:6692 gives -0.023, 25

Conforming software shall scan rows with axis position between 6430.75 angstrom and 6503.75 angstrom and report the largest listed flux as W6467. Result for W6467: 29.84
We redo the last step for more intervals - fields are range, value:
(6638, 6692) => 29.42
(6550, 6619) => 28.39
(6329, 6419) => 30.94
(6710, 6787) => 26.03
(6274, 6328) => 31.29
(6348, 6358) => 25.77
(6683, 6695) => 27.6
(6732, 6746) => 24.82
